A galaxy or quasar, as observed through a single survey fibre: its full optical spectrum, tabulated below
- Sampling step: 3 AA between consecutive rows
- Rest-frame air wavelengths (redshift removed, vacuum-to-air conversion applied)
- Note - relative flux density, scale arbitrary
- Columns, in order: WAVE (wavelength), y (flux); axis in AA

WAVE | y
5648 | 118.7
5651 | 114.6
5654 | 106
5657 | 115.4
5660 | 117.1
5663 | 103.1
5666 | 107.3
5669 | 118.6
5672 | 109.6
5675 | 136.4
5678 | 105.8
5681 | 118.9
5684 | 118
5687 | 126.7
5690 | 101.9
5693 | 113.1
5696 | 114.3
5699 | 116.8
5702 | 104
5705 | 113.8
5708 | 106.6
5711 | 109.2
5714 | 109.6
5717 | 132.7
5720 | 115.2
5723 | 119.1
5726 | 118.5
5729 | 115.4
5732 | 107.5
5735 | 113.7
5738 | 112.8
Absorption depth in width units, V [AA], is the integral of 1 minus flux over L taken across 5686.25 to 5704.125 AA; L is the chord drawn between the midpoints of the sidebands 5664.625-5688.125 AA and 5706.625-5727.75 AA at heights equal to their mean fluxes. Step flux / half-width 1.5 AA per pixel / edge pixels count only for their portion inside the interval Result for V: 0.7 AA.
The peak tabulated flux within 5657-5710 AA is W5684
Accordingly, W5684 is 136.4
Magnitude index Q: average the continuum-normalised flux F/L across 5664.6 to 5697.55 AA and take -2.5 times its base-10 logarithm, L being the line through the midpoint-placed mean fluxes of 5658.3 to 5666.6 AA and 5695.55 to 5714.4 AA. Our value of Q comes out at -0.05 mag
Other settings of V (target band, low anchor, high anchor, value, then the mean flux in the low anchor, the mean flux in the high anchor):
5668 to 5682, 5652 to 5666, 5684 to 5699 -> -0.67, 110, 115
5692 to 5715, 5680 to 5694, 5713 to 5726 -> 1.31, 116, 119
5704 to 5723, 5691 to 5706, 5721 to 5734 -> -0.21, 112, 115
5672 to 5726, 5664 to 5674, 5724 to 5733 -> -0.86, 113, 114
